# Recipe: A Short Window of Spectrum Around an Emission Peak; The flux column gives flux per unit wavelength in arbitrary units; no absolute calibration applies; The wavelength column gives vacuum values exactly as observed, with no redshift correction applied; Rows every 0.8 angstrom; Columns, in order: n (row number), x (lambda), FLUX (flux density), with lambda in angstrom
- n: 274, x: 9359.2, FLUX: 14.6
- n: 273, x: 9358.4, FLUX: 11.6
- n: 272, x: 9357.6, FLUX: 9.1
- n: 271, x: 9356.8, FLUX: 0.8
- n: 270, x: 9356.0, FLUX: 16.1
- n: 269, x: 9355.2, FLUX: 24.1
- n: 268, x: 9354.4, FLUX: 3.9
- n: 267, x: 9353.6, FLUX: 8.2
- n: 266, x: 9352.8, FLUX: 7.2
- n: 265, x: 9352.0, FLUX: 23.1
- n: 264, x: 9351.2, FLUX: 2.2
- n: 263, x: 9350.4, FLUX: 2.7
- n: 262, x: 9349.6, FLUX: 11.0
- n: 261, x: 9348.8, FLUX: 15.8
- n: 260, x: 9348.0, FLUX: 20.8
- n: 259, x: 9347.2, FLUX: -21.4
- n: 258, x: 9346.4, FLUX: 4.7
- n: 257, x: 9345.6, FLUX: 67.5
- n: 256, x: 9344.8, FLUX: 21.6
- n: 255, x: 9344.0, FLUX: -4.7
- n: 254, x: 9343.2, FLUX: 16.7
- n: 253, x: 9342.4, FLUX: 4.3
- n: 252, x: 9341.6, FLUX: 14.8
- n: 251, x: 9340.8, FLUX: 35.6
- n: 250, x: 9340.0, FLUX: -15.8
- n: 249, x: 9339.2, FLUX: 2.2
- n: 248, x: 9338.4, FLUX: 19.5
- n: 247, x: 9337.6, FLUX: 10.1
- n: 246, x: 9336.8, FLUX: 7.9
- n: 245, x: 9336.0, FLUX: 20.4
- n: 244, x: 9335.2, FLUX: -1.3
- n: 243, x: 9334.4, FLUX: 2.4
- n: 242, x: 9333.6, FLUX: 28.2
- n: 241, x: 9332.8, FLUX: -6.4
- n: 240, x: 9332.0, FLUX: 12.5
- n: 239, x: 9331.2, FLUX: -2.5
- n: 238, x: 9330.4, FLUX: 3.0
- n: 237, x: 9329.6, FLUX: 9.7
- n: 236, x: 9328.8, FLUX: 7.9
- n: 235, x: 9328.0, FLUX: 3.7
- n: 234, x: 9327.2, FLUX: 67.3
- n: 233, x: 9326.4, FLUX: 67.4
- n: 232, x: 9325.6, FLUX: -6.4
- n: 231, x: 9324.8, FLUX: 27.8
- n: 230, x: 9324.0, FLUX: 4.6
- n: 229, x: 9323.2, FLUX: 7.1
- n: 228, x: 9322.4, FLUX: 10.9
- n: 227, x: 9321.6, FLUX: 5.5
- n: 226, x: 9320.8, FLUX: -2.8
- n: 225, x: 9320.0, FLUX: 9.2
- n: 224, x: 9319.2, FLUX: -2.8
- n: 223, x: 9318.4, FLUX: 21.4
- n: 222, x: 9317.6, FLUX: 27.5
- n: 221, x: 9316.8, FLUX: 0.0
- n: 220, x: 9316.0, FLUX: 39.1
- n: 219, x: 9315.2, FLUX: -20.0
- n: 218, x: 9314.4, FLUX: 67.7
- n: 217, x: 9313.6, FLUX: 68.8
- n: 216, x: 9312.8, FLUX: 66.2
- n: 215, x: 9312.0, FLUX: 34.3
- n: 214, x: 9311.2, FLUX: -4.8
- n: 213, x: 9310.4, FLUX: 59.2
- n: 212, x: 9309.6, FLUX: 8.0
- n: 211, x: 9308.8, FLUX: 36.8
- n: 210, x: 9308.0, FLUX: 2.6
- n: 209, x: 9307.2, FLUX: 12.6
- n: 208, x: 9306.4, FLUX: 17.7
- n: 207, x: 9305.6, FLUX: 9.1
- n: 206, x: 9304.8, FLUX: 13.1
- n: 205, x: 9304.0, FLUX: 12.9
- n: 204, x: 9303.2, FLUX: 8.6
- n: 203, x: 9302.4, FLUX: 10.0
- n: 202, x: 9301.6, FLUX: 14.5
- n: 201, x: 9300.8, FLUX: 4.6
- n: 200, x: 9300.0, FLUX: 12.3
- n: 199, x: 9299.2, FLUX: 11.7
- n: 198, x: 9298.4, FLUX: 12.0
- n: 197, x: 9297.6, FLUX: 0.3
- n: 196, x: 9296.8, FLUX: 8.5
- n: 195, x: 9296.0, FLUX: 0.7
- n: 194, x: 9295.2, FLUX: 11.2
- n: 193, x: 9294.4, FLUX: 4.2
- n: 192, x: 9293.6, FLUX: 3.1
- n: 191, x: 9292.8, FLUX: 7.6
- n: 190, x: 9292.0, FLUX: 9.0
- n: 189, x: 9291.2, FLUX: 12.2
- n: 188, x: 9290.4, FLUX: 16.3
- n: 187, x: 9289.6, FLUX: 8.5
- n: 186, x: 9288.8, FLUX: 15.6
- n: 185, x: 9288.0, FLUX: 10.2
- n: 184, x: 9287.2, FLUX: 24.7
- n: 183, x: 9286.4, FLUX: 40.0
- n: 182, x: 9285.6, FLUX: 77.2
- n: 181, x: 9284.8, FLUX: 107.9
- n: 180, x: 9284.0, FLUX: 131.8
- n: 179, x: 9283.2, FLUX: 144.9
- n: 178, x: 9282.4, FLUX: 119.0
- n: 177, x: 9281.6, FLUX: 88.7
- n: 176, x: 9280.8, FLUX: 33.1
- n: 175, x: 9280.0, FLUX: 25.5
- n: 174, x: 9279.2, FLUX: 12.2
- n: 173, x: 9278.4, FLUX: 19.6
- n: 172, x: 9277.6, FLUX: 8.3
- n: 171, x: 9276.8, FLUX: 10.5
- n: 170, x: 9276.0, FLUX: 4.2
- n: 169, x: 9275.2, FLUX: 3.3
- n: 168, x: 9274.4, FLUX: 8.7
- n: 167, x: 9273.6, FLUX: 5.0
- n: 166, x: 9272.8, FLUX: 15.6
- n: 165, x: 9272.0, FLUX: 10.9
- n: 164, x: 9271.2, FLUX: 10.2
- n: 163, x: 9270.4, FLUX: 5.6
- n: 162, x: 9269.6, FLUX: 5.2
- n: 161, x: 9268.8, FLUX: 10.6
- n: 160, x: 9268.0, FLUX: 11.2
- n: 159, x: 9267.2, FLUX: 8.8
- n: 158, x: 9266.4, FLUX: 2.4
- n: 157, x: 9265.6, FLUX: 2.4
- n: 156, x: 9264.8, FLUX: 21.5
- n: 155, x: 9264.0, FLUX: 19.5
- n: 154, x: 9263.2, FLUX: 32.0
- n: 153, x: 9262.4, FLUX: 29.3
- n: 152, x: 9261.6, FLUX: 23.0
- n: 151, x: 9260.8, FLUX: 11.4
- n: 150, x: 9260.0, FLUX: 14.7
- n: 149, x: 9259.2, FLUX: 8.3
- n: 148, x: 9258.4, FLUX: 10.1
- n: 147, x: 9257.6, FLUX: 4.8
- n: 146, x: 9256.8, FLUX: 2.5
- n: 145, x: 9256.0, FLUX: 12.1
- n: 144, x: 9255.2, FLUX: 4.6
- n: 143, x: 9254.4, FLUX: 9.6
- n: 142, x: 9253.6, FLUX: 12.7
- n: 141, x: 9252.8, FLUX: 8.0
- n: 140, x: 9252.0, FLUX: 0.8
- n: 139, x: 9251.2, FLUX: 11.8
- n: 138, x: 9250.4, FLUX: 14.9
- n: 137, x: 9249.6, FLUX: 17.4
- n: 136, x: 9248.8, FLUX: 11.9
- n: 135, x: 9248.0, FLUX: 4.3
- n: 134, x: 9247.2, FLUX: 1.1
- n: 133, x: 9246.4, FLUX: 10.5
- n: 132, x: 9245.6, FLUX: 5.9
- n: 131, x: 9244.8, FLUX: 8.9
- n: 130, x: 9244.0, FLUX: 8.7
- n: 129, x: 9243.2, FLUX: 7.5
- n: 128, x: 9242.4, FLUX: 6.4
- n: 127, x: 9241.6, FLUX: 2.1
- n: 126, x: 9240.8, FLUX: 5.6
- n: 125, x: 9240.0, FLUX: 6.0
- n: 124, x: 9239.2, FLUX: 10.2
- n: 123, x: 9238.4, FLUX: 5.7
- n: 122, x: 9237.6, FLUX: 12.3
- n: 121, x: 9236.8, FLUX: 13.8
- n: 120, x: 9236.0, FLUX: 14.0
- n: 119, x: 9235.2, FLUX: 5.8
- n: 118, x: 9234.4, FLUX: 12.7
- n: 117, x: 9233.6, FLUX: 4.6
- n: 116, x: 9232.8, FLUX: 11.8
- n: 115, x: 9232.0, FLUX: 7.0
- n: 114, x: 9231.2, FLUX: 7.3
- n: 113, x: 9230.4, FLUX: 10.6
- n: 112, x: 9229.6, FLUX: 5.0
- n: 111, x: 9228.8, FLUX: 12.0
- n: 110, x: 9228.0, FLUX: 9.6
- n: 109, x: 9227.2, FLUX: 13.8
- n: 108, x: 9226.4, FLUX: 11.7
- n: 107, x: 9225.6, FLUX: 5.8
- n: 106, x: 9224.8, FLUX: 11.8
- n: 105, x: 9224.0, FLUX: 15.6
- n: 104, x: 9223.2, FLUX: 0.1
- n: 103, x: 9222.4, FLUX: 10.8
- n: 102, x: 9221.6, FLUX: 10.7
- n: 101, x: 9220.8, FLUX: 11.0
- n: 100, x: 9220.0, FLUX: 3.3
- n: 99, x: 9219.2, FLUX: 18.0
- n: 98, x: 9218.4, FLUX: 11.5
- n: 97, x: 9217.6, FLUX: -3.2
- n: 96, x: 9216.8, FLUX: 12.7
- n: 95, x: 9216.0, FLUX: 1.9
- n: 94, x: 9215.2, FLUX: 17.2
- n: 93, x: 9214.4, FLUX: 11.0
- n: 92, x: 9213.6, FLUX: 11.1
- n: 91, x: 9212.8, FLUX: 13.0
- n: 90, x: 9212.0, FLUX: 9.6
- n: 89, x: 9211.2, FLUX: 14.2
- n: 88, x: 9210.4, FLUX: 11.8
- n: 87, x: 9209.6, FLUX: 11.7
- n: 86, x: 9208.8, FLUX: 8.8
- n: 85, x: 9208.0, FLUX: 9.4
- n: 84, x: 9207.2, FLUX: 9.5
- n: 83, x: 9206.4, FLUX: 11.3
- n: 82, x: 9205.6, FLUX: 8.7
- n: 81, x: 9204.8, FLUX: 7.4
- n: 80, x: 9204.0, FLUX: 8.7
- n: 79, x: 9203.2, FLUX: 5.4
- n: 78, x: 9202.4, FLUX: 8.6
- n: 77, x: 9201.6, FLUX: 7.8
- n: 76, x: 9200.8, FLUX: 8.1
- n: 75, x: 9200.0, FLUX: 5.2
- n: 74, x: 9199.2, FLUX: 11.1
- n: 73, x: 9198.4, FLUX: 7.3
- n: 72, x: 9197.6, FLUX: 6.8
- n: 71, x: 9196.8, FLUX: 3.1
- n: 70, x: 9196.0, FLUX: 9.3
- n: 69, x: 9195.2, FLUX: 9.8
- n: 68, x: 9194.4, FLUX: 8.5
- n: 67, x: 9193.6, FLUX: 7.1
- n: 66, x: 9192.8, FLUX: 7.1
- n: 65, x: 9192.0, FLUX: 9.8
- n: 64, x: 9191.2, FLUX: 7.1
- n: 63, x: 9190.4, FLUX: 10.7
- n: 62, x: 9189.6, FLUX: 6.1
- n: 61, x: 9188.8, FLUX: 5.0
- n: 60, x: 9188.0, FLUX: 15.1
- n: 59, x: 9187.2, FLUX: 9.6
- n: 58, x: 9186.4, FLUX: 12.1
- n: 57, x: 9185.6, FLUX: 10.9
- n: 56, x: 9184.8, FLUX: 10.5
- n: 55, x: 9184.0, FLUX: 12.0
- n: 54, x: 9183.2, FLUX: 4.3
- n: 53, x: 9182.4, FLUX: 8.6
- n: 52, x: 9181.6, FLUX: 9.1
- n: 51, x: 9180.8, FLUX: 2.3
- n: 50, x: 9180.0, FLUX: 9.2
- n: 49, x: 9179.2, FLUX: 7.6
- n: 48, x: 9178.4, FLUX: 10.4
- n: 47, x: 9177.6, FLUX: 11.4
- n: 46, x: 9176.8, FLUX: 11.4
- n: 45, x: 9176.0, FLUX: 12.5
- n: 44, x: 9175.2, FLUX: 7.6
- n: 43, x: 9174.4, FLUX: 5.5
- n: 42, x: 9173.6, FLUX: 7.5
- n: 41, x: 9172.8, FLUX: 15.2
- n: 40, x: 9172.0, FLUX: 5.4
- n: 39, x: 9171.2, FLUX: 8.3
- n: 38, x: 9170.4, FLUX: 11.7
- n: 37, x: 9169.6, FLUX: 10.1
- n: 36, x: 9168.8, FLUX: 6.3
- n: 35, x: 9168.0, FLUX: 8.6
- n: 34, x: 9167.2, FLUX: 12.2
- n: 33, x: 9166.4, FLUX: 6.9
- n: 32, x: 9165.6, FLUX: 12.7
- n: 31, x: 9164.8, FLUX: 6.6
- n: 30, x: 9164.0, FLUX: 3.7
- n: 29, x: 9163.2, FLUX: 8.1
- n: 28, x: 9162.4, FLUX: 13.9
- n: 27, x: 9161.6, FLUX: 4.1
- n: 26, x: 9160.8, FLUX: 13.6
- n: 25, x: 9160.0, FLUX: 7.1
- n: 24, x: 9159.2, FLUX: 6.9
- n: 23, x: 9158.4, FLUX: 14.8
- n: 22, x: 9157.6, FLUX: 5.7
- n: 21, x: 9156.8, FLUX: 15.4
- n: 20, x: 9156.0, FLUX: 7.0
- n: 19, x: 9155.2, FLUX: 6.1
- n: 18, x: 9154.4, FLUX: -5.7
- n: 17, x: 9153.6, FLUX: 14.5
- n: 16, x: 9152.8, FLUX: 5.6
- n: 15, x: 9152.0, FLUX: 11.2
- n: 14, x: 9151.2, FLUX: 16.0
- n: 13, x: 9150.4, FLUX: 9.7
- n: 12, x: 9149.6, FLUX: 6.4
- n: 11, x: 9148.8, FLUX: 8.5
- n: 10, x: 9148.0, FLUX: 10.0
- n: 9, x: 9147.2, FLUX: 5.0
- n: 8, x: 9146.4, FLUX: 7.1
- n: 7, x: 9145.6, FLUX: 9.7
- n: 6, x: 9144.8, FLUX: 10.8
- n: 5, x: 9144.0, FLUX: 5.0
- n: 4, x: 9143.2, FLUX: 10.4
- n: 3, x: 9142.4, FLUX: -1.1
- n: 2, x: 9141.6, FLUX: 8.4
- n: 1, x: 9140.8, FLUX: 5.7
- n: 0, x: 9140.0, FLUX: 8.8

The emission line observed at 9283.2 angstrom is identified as H-alpha 6563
